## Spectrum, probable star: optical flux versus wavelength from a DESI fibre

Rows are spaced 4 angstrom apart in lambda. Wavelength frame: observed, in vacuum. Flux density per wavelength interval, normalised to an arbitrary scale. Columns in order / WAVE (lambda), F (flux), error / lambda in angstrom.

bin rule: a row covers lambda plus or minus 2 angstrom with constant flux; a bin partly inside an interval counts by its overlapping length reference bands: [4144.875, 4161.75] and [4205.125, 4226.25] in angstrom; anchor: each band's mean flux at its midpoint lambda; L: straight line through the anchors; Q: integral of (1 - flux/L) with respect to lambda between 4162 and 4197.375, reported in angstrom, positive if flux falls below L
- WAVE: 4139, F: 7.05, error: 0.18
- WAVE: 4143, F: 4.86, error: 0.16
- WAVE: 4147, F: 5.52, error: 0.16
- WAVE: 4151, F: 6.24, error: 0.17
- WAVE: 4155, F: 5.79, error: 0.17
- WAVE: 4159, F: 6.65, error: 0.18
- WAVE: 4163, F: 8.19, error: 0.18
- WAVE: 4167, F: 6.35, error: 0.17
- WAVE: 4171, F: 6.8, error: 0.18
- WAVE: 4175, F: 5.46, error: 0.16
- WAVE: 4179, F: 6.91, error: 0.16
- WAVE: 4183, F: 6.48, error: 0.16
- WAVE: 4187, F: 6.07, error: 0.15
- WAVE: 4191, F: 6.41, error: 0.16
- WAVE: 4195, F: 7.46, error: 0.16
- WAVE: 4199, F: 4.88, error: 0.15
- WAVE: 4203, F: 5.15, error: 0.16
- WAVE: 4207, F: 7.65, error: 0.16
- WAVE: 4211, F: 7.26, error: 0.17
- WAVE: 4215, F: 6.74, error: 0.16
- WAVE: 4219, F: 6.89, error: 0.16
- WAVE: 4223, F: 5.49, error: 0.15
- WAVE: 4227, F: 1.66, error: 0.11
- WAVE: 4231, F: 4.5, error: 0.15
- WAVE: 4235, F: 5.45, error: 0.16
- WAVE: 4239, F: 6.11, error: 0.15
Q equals -1.9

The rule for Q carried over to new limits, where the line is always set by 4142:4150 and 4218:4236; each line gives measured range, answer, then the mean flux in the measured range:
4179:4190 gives -3.0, 6.4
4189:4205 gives -3.4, 5.97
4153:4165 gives -3.7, 6.88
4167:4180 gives -3.1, 6.34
